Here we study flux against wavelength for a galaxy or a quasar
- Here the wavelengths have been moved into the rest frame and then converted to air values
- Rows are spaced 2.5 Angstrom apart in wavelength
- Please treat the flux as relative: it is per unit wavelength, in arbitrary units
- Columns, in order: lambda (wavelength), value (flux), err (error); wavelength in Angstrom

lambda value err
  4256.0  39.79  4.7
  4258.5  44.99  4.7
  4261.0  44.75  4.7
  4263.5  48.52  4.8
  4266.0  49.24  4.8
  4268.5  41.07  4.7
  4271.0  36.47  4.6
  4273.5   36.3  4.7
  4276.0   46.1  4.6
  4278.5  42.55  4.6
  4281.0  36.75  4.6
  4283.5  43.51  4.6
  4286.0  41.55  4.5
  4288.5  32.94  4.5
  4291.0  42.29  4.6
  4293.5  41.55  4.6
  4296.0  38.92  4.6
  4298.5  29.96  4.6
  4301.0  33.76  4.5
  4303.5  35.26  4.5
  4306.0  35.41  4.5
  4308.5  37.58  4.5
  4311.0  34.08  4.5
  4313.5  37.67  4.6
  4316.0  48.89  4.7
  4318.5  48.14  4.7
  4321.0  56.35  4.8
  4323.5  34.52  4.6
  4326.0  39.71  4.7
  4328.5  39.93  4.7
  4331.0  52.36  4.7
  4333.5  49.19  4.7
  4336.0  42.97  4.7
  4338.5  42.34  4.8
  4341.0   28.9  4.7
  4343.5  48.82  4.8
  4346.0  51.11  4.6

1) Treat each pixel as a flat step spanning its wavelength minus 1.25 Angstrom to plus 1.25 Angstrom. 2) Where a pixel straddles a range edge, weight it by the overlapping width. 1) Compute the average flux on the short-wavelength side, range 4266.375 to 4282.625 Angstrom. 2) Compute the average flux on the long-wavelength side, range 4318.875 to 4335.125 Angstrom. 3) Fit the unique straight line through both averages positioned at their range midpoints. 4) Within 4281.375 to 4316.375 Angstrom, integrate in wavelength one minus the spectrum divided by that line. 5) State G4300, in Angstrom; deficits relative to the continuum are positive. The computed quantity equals 4.04 Angstrom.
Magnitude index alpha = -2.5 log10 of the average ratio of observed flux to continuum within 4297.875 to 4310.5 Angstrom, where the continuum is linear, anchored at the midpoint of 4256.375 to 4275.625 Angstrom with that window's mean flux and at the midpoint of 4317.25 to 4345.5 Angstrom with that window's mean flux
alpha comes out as 0.25 mag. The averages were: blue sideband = 43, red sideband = 44.1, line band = 34.6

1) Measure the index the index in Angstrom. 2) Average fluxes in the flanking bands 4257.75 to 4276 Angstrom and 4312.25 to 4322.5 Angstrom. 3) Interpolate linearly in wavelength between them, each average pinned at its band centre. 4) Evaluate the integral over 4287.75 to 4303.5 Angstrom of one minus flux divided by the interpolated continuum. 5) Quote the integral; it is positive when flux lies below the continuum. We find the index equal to 3.1 Angstrom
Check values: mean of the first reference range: 43.2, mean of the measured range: 36.6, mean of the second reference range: 47.4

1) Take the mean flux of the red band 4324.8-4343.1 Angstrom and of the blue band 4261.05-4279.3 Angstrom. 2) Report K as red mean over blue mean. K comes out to 1.0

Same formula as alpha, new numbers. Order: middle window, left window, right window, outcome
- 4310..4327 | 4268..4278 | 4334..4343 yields -0.08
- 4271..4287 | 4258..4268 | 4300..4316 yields 0.06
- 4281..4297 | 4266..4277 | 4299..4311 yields -0.06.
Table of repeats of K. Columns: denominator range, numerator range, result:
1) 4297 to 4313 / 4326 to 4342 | 1.23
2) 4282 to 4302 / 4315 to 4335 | 1.21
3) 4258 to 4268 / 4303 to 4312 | 0.77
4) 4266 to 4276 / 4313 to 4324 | 1.15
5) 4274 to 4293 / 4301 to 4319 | 0.95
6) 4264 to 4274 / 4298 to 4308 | 0.82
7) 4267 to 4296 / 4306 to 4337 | 1.07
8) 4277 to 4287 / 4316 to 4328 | 1.09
